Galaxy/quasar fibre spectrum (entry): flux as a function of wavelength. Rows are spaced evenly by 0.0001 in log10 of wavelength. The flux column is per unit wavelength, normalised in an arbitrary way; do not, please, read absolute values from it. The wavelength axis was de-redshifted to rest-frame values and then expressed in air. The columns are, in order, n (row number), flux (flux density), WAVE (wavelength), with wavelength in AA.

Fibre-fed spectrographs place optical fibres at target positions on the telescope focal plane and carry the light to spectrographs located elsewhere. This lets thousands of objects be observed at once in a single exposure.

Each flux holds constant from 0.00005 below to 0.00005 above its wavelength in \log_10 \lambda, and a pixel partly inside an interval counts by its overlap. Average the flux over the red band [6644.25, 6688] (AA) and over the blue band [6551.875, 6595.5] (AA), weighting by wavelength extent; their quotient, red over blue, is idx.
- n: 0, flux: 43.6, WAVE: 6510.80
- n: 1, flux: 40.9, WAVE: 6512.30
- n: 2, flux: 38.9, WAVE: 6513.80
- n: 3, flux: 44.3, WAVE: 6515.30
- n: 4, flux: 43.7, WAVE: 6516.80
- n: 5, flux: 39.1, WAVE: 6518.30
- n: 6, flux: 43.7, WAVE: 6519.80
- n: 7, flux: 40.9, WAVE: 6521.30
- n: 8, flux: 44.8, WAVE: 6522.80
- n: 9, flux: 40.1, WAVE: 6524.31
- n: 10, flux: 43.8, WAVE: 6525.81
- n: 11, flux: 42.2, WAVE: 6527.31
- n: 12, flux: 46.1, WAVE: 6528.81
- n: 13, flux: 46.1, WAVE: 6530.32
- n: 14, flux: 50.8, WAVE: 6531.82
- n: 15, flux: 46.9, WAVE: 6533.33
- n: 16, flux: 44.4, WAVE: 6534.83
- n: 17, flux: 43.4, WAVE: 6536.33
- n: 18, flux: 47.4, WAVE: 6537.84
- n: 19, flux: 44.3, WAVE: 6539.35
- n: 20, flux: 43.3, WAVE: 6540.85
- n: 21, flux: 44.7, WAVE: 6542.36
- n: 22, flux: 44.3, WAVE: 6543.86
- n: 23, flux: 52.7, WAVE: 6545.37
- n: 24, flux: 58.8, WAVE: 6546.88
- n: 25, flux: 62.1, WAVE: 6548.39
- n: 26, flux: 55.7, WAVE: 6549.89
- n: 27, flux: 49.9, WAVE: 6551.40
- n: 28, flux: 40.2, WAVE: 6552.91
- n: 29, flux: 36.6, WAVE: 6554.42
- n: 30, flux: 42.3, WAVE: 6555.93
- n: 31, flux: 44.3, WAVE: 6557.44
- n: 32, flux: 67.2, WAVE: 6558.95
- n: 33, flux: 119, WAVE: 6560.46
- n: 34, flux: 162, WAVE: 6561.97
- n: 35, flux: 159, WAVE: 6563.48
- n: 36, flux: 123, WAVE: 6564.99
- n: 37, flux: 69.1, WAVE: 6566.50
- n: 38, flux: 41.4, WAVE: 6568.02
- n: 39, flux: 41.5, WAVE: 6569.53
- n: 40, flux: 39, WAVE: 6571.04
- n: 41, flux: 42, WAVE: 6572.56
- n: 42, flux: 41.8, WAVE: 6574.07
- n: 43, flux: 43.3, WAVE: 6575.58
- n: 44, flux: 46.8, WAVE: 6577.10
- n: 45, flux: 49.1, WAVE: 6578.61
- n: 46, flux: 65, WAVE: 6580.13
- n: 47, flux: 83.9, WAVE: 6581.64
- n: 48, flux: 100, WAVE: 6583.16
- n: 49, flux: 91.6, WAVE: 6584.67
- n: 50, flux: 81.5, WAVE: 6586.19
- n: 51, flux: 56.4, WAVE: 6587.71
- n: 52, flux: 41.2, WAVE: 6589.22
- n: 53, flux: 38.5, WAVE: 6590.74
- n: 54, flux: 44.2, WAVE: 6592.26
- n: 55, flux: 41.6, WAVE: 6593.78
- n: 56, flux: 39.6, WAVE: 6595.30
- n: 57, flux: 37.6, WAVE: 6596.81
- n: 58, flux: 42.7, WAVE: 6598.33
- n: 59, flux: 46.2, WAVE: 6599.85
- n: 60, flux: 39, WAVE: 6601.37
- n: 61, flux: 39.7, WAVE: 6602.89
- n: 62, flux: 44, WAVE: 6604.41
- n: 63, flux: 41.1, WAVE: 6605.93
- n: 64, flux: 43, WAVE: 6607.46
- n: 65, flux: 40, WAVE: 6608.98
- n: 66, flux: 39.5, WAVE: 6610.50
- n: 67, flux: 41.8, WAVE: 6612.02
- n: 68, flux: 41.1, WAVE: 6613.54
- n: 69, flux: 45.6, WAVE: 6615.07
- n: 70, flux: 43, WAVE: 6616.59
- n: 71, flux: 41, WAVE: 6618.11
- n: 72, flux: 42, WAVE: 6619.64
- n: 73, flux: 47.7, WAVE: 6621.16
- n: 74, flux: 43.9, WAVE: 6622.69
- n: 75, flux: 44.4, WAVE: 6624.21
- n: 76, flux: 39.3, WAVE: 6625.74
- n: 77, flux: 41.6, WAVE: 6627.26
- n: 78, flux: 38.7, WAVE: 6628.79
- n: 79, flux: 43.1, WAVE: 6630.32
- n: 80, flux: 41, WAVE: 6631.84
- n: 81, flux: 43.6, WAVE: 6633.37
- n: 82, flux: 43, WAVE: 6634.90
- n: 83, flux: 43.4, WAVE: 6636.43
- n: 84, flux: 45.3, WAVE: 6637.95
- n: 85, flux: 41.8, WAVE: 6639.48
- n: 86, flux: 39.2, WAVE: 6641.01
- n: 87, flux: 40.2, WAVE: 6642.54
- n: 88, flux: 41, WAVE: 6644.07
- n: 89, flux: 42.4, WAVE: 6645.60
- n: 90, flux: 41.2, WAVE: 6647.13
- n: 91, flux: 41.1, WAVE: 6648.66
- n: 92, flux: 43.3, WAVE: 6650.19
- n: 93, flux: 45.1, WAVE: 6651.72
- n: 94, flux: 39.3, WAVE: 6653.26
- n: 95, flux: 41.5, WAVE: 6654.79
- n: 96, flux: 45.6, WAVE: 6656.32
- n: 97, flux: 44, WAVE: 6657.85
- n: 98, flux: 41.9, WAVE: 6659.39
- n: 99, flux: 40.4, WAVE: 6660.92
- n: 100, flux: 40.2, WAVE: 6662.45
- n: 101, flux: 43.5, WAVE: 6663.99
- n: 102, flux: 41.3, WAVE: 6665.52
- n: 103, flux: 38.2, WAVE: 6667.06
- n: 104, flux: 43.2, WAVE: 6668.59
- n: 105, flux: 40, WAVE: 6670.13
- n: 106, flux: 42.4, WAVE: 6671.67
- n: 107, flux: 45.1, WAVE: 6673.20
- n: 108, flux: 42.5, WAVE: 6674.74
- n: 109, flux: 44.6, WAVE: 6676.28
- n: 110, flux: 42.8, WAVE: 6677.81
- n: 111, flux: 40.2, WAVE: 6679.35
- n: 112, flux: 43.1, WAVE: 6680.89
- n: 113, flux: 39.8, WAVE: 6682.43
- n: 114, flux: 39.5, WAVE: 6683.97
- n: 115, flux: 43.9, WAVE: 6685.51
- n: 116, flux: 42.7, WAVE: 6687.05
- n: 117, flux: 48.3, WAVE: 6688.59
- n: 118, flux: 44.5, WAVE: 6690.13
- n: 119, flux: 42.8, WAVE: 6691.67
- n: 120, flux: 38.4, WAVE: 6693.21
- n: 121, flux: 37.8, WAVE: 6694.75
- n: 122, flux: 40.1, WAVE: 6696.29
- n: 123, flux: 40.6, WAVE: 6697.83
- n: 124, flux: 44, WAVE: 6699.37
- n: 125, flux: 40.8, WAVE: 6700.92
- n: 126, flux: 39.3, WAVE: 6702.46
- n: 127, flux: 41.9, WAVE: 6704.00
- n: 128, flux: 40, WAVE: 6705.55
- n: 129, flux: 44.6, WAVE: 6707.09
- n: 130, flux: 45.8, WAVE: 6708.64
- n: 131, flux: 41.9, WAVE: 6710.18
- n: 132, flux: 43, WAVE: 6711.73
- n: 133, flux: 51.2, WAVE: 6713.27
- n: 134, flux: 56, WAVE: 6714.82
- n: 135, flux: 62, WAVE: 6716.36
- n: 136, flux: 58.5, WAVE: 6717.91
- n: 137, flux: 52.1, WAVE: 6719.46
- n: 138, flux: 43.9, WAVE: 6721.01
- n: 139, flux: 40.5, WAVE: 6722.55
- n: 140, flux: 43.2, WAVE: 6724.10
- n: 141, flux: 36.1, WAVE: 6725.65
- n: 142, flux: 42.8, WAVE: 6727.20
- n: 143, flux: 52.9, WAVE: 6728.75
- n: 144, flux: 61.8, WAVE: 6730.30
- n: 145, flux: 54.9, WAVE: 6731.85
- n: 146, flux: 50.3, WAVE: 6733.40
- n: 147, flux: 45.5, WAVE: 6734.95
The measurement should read 0.64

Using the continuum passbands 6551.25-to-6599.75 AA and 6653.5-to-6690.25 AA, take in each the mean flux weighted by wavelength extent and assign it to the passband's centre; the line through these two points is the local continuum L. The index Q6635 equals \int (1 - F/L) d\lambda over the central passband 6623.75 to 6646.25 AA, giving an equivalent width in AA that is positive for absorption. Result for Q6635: 3.78 AA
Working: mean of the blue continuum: 63.1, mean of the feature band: 41.8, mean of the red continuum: 42.4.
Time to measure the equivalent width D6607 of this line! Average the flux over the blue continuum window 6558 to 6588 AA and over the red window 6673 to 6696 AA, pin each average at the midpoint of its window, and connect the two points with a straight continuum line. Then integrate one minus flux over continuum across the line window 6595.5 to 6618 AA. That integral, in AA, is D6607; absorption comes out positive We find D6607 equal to 8.3 AA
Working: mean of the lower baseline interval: 76.2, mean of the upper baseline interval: 42.3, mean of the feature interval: 41.7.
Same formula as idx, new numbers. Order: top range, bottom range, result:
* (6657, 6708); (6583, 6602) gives 0.80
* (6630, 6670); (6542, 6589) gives 0.64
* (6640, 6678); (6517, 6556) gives 0.91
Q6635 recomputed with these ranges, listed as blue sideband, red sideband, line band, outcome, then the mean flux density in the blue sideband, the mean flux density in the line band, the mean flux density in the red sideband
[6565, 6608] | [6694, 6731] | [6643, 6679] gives 4.71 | 52.4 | 42.2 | 45.8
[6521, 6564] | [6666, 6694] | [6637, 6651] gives 1.34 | 57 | 41.8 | 42.3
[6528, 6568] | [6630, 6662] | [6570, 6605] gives 1.75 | 62.8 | 51.9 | 42.2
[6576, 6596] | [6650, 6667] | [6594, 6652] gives 9.66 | 59.7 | 42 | 42.2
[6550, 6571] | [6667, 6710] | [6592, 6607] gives 5.38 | 74.7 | 41.5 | 42.1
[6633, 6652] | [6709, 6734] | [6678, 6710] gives 3.39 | 42.3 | 41.9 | 49.4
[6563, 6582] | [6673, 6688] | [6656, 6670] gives 1.20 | 63.2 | 41.8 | 42.4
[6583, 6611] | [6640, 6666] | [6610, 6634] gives 1.77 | 48.9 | 42.4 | 41.8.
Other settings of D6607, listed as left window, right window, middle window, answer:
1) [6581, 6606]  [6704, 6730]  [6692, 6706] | 2.3 AA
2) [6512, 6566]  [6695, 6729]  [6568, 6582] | 1.4 AA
